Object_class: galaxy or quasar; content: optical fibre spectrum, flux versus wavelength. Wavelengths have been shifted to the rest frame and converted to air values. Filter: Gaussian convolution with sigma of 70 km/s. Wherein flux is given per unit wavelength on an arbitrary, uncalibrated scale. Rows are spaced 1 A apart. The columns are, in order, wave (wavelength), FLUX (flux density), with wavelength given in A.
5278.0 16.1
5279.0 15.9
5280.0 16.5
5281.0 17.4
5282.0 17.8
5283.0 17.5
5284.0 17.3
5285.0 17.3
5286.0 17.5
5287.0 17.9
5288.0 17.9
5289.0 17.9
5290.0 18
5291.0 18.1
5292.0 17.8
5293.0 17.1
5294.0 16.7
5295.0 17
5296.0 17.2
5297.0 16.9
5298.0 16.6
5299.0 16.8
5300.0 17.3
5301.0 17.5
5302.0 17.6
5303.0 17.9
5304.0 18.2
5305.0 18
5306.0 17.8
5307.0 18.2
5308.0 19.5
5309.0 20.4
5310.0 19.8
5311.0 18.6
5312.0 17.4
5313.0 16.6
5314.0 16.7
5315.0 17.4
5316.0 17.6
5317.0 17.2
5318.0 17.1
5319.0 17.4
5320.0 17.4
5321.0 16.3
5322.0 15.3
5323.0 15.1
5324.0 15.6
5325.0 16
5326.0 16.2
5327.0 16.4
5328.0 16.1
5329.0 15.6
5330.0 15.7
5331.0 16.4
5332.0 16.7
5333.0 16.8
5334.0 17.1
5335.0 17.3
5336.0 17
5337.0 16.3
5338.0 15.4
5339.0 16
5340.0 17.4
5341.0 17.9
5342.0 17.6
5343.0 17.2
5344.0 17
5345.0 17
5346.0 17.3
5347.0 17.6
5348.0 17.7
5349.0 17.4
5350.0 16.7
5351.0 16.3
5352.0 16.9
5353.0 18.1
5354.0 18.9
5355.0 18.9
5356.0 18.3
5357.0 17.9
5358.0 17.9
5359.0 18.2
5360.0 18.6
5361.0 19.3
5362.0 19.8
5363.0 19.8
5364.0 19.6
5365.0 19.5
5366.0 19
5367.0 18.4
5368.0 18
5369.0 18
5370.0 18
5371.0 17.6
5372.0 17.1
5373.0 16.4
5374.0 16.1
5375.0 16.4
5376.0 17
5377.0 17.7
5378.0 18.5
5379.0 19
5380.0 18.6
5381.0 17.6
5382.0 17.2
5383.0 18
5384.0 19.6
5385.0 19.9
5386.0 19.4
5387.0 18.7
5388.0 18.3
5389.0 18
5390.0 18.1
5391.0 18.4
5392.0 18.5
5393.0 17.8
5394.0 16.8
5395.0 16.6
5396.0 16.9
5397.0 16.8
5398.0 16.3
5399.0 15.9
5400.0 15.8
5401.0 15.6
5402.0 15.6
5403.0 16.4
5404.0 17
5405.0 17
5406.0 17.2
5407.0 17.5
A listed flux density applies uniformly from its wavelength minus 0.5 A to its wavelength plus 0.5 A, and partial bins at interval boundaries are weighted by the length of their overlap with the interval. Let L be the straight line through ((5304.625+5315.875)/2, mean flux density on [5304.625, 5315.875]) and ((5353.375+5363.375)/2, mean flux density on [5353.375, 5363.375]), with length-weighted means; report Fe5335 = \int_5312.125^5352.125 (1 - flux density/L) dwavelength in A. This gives 3.7 A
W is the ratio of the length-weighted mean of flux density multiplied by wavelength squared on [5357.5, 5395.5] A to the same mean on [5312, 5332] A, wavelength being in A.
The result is 1.1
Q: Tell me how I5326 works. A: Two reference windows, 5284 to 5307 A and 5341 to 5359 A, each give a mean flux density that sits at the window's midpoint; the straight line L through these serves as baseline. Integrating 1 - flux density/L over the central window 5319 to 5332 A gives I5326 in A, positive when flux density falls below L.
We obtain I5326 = 1.09 A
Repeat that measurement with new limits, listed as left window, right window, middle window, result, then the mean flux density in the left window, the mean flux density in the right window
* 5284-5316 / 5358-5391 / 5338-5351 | 0.67 A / 17.7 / 18.3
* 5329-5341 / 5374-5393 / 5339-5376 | -1.12 A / 16.6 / 18.2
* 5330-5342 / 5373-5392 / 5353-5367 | -1.13 A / 16.7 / 18.1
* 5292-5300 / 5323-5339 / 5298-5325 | -1.26 A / 17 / 16.3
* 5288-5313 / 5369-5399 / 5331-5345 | 0.71 A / 17.8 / 17.7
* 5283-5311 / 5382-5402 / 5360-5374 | -0.61 A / 17.8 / 17.6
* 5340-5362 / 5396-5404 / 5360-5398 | -2.79 A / 17.8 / 16.2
